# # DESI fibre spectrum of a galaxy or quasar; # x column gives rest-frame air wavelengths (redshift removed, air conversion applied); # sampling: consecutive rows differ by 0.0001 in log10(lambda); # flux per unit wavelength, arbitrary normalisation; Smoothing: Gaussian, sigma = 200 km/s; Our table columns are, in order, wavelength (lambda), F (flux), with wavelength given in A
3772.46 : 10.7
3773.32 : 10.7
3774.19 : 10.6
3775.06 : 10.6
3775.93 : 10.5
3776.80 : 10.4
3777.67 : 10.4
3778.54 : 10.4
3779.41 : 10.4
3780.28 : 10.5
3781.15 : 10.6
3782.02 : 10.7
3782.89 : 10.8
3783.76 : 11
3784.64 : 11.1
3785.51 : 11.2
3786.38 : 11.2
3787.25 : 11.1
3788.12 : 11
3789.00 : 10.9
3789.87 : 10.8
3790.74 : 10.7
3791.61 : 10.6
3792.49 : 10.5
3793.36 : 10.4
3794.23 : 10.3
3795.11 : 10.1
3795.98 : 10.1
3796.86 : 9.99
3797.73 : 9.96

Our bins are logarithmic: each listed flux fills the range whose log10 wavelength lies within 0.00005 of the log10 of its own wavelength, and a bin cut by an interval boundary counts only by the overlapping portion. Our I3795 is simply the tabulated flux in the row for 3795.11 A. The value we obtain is 10.1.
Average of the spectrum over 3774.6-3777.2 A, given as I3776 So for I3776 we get 10.5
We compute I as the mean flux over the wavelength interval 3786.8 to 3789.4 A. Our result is 11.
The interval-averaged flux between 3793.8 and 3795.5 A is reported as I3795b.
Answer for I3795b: 10.2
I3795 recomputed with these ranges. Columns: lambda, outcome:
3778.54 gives 10.4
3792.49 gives 10.5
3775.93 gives 10.5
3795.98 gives 10.1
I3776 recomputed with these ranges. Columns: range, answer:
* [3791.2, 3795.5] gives 10.4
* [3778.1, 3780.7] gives 10.4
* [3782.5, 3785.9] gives 11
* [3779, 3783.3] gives 10.6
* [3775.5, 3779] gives 10.4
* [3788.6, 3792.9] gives 10.7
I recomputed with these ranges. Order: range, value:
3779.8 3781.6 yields 10.6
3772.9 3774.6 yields 10.6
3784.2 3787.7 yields 11.2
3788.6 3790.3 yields 10.9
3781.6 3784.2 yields 10.8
